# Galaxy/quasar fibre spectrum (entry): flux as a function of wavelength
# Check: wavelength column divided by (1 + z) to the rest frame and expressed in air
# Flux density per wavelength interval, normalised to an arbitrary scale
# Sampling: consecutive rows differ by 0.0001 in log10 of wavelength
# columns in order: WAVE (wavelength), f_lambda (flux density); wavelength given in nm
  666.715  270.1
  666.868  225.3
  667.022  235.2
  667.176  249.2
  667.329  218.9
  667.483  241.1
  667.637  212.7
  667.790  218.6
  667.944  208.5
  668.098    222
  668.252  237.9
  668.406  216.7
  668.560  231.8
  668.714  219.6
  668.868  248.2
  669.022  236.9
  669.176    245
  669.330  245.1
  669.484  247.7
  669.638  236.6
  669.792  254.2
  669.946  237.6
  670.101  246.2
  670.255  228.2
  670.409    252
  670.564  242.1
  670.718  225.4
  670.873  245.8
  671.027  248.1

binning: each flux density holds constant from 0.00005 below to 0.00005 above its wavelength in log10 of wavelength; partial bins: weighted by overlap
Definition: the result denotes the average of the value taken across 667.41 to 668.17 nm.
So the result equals 220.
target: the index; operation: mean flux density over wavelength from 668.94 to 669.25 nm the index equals 241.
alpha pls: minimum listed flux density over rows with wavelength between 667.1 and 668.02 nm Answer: 208.5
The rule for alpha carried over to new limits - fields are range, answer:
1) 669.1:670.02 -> 236.6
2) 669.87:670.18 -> 237.6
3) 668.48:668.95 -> 219.6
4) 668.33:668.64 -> 216.7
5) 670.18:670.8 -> 225.4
